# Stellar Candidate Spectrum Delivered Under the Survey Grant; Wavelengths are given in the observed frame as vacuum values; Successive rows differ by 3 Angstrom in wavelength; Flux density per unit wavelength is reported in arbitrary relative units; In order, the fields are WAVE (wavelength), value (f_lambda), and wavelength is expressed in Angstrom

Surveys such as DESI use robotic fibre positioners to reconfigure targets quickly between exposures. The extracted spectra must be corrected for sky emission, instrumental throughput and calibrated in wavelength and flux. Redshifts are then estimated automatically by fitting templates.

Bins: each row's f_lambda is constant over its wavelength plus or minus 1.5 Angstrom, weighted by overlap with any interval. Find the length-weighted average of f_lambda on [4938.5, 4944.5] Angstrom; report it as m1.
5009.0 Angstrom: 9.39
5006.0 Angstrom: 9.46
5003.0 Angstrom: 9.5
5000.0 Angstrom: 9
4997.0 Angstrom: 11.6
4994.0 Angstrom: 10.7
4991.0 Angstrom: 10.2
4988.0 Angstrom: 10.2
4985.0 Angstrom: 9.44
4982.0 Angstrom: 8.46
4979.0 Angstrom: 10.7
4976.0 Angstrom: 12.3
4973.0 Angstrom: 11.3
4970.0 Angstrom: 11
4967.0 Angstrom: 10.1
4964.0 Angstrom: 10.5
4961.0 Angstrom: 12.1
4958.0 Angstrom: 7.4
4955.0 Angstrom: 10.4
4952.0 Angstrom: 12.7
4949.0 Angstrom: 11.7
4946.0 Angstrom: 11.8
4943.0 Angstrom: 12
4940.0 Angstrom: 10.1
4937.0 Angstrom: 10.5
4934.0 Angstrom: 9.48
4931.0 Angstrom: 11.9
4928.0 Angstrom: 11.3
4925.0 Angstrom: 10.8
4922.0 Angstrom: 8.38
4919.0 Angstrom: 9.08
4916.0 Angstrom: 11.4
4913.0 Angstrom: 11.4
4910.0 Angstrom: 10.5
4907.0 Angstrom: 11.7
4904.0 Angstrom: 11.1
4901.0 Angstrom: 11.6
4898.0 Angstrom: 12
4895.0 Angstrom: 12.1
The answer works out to 11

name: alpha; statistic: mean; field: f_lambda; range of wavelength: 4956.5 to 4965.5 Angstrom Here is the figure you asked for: 10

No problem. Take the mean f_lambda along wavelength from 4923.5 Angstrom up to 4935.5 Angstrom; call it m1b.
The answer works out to 10.9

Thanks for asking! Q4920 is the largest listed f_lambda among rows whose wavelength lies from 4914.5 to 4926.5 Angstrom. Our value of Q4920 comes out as 11.4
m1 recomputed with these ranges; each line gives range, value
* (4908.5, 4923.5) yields 10.2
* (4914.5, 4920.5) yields 10.2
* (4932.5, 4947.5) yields 10.8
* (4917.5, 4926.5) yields 9.42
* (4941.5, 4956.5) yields 11.7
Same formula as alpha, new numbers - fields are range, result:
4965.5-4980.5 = 11.1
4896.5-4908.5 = 11.6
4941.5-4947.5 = 11.9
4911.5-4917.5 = 11.4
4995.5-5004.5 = 10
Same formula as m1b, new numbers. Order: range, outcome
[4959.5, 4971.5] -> 10.9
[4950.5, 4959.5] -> 10.2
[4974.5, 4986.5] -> 10.2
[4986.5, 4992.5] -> 10.2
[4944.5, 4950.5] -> 11.8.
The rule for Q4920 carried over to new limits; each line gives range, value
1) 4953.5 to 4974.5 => 12.1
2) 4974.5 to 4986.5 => 12.3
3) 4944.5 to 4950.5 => 11.8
